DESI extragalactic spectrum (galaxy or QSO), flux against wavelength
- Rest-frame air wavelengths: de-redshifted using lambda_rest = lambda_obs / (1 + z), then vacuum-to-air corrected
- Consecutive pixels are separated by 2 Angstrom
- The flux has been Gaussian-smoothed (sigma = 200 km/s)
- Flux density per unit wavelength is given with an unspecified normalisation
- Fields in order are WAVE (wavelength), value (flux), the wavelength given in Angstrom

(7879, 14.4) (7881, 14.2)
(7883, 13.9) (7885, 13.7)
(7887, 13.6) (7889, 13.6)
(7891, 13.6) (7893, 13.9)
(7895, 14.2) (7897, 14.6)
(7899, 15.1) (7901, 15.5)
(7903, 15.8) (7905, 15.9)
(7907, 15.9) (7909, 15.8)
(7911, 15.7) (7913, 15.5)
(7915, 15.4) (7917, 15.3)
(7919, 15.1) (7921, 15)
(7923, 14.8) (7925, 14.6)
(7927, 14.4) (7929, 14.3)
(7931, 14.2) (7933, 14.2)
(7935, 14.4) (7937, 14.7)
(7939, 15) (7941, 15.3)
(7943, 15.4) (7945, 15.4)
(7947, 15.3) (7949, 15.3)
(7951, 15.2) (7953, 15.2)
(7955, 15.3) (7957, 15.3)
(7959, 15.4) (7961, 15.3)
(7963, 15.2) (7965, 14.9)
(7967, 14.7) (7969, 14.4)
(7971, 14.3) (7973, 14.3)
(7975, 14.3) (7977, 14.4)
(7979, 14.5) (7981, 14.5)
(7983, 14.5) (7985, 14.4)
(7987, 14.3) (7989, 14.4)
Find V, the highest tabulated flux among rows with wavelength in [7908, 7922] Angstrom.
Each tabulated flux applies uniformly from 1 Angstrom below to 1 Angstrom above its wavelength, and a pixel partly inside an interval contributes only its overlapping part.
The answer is 15.8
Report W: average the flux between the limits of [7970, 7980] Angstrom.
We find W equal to 14.4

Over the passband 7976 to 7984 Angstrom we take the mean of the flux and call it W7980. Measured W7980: 14.5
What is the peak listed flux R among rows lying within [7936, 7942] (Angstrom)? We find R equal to 15.3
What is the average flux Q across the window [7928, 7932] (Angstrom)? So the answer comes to 14.2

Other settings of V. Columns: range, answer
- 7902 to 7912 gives 15.9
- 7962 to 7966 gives 15.2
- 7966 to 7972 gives 14.7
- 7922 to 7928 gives 14.8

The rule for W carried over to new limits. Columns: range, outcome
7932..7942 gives 14.7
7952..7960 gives 15.3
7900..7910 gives 15.8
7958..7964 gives 15.3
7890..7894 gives 13.8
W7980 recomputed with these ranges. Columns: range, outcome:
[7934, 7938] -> 14.6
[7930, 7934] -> 14.2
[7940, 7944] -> 15.4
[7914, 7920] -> 15.3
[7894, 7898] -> 14.4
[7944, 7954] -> 15.3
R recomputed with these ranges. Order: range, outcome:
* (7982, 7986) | 14.5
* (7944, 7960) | 15.4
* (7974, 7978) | 14.4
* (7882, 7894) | 13.9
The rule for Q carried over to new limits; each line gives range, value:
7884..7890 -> 13.6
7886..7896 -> 13.8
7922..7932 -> 14.5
